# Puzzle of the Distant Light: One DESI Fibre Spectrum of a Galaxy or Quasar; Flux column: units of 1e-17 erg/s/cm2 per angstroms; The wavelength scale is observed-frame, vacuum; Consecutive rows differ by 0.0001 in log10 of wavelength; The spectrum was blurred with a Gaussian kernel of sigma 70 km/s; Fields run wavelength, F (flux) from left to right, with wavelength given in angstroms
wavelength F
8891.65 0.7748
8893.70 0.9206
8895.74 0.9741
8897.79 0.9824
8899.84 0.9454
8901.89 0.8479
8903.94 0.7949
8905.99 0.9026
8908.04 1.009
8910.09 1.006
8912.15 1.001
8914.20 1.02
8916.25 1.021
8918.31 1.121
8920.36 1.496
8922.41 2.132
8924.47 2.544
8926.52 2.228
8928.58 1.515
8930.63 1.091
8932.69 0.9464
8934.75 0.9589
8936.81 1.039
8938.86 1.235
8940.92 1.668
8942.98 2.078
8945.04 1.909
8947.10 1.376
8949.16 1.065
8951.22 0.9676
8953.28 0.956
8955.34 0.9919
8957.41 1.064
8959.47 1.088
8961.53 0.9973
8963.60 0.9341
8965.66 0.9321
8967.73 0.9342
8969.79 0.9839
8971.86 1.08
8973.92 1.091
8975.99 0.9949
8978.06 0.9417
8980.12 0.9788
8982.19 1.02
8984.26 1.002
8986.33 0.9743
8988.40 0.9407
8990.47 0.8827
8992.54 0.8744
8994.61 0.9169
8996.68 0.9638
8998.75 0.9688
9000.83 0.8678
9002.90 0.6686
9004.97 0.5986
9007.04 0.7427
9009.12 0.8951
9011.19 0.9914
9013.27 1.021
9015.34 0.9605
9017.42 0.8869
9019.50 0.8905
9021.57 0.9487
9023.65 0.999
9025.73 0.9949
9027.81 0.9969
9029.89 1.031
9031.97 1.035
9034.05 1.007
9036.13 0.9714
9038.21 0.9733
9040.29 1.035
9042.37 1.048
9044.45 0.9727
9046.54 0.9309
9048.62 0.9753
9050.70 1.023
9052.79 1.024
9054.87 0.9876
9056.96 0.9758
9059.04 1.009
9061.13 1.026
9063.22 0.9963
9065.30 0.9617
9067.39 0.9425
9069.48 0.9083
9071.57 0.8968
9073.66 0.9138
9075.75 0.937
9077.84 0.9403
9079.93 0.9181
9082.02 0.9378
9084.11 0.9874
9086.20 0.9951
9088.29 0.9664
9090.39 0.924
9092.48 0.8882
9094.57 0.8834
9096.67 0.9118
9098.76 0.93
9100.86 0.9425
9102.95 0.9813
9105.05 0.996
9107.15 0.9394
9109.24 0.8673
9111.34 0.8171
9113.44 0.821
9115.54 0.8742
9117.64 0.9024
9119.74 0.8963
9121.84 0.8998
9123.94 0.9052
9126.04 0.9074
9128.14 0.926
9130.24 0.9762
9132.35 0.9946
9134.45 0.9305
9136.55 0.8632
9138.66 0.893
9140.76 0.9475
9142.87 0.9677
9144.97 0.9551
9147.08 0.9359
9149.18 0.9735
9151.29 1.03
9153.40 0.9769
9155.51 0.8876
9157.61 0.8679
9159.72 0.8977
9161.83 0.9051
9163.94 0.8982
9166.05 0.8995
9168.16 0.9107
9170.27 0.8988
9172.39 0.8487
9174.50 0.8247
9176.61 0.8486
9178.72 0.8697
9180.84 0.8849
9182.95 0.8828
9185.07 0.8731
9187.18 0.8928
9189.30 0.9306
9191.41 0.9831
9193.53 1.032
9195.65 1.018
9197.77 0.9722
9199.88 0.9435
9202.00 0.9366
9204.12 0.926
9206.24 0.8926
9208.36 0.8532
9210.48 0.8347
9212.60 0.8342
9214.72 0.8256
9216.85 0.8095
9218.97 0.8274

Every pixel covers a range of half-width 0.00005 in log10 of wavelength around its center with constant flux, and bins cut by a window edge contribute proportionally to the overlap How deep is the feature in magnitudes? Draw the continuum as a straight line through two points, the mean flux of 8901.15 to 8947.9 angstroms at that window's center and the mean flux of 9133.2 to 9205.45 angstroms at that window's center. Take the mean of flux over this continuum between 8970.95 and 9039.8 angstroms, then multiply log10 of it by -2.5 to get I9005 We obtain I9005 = 0.27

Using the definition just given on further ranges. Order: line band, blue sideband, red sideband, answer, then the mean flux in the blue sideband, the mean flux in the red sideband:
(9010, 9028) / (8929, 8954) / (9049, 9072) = 0.129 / 1.28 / 0.979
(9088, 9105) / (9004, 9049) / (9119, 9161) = 0.010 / 0.95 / 0.932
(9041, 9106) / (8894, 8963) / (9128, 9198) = 0.090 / 1.24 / 0.923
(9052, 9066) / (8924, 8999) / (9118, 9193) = 0.040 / 1.16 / 0.915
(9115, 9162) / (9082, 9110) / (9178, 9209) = 0.008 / 0.94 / 0.928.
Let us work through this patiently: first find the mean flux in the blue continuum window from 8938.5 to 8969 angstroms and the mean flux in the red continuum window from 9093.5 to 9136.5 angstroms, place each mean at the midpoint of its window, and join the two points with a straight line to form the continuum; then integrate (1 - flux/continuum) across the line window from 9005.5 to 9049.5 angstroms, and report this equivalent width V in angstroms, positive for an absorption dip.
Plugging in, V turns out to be 4.5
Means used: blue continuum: 1.21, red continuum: 0.914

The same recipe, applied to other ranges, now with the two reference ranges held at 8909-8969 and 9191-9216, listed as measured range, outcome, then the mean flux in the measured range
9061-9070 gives 1.2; 0.964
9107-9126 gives 2.9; 0.879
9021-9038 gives 2.4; 0.998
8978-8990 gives 2.4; 0.975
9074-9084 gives 1.4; 0.937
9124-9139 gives 1.3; 0.927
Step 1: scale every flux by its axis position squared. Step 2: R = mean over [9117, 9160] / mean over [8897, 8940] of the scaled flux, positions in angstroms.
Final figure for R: 0.79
